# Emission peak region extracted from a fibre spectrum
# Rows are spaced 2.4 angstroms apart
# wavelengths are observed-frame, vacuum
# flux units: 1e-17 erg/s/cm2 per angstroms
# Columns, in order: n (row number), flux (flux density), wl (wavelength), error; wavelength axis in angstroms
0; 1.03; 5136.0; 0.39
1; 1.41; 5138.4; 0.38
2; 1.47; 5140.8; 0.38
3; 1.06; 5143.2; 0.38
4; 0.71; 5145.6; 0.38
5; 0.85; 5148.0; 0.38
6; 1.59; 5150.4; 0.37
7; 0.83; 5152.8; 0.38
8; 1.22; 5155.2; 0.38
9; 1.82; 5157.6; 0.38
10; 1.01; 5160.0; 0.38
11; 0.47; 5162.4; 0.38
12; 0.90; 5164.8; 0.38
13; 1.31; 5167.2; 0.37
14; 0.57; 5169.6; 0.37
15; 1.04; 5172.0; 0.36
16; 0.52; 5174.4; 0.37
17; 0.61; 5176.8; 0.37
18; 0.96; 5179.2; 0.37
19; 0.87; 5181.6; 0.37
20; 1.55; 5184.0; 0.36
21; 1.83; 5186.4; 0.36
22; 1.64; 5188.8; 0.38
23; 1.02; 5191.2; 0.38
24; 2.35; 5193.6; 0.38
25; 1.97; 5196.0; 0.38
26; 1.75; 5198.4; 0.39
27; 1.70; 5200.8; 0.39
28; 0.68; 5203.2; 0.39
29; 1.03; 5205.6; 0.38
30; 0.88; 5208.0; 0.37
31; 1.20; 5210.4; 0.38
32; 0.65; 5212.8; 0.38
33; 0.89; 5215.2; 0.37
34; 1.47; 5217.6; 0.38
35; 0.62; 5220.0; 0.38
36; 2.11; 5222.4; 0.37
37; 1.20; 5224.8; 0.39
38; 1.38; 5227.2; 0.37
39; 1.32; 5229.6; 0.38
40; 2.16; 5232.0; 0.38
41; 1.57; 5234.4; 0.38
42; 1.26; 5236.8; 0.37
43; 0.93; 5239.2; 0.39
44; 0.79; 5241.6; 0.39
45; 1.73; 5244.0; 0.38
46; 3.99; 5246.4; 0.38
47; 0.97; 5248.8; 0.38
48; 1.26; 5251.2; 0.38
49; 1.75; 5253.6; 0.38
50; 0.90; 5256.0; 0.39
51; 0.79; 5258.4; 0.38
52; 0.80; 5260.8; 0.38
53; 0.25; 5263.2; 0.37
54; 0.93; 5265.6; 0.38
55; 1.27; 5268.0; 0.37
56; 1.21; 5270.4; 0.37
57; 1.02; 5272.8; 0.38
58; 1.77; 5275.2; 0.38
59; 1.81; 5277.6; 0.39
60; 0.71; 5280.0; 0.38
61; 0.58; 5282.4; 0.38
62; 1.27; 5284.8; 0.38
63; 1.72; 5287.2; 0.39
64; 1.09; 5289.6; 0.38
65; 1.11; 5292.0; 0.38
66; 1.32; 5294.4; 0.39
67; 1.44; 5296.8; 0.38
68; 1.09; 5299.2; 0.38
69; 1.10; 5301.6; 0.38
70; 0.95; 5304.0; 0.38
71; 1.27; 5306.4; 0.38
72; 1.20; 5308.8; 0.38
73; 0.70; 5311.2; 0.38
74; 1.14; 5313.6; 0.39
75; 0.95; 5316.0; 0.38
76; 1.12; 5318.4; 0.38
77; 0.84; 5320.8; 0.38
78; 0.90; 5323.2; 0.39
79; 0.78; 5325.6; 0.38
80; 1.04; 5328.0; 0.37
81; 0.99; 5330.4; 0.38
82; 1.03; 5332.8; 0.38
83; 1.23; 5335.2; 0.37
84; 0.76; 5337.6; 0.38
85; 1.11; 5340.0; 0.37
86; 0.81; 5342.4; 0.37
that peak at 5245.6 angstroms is [O III] 5007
